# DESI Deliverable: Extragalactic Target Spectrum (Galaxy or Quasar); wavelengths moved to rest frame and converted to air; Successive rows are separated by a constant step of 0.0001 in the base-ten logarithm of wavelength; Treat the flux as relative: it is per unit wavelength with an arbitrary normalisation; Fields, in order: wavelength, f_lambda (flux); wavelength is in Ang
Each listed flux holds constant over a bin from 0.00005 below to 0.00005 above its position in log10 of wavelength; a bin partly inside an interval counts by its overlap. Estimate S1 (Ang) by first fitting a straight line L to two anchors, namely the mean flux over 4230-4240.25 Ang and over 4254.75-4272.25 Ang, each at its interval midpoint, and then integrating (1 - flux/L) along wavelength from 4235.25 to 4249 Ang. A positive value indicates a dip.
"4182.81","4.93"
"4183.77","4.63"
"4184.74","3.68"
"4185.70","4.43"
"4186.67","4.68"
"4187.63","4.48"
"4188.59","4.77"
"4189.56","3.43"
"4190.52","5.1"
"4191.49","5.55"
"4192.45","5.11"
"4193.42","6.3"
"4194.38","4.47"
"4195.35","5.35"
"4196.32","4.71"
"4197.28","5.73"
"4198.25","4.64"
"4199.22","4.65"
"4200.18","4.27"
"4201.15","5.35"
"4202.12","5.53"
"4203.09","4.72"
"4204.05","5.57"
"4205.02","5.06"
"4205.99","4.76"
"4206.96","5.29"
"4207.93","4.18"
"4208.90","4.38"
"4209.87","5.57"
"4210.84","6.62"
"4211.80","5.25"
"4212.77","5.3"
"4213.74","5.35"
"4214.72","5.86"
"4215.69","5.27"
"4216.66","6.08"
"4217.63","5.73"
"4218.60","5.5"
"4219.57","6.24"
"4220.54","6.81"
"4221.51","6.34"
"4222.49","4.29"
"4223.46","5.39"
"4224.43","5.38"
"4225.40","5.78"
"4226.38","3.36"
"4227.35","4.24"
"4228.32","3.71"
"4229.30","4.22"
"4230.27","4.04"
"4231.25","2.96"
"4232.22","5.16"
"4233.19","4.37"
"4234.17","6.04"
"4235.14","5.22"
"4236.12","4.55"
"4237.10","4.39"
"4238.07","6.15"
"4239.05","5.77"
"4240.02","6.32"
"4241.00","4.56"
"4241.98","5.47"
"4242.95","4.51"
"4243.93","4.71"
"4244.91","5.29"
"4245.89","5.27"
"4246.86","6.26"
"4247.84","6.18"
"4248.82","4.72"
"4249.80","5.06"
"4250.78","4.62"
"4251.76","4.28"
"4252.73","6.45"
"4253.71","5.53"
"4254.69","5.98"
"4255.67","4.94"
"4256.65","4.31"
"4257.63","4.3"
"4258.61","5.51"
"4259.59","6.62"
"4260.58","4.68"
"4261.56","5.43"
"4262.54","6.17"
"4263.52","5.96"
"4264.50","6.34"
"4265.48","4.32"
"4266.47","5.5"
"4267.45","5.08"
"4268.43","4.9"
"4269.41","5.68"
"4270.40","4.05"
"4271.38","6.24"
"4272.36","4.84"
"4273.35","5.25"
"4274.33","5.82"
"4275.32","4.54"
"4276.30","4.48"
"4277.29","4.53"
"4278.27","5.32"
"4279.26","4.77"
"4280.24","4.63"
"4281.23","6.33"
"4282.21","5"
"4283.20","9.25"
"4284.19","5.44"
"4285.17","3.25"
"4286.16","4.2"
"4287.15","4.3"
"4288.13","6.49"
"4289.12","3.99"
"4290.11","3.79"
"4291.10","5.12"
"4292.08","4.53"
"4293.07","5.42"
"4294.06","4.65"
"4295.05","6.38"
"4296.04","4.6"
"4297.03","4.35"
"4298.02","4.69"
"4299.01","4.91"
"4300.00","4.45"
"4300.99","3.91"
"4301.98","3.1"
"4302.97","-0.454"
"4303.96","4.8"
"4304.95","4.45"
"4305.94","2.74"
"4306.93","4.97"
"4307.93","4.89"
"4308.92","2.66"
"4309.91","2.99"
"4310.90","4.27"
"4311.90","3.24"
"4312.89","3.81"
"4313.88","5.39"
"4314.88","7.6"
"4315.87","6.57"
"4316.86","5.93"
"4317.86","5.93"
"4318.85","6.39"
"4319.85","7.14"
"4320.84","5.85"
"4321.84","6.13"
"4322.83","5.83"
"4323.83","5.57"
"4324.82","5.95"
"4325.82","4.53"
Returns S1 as -0.7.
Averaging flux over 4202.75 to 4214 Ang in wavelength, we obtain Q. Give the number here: 5.18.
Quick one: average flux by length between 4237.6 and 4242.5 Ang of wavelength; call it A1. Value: 5.65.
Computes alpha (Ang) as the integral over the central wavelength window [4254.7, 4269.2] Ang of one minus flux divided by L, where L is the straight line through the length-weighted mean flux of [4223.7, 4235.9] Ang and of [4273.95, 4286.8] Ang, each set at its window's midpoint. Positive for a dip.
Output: -1.1 Ang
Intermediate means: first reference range 4.56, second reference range 5.18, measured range 5.32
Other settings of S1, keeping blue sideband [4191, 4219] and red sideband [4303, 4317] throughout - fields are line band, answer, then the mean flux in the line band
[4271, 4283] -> -1.5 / 5.24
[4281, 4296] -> -2.0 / 5.17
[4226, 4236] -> 1.4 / 4.35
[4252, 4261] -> -1.0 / 5.34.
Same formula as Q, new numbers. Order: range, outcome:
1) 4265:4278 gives 5.02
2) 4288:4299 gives 4.86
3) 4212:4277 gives 5.2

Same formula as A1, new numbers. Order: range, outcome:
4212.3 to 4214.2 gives 5.33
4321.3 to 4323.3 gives 5.98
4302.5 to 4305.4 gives 2.94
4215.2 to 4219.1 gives 5.66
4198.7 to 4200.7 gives 4.48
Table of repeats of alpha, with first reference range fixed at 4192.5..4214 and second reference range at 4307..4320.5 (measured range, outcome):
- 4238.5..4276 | -1.2 Ang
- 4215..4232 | 0.4 Ang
